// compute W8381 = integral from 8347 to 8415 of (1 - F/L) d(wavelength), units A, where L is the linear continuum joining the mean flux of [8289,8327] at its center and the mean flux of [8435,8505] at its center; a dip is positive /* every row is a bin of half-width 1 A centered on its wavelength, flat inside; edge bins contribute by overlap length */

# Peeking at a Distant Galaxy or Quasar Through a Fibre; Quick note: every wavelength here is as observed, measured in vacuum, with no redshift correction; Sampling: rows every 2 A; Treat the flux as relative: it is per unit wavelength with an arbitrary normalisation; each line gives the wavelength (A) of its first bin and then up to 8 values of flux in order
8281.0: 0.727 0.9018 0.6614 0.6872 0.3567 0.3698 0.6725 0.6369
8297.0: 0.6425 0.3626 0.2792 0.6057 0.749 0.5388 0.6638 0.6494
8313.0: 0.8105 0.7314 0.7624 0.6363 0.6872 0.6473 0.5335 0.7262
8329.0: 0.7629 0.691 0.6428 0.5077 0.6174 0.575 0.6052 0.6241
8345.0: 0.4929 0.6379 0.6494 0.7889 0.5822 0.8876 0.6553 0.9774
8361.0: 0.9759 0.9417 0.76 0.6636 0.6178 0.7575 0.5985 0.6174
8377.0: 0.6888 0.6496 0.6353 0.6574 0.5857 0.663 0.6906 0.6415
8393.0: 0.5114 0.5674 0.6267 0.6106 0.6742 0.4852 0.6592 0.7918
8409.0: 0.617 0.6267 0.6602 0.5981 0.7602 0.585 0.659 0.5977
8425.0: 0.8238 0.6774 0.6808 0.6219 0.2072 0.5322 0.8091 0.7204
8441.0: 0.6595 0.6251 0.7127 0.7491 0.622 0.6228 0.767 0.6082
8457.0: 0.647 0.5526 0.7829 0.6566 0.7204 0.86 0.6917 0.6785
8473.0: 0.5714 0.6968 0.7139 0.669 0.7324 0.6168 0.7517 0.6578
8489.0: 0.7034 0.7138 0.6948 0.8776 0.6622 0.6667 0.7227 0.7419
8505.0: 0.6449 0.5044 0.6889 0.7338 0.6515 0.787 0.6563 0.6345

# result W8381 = -3.8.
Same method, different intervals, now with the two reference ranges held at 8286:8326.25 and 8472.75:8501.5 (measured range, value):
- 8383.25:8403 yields 1.07 A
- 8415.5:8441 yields 1.07 A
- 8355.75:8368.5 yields -3.83 A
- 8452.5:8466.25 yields 0.16 A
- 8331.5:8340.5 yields 0.37 A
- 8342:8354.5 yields -0.30 A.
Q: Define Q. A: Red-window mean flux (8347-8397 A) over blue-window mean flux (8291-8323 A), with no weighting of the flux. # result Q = 1.12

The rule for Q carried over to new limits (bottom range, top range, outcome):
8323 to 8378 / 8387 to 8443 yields 0.92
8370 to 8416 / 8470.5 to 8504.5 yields 1.10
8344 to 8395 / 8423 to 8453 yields 0.94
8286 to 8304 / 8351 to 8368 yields 1.57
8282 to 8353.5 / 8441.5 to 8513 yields 1.10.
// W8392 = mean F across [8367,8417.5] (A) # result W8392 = 0.639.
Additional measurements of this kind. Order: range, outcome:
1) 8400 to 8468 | 0.658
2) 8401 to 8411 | 0.641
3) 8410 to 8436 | 0.618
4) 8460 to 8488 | 0.7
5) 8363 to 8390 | 0.671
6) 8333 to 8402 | 0.668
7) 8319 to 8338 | 0.646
